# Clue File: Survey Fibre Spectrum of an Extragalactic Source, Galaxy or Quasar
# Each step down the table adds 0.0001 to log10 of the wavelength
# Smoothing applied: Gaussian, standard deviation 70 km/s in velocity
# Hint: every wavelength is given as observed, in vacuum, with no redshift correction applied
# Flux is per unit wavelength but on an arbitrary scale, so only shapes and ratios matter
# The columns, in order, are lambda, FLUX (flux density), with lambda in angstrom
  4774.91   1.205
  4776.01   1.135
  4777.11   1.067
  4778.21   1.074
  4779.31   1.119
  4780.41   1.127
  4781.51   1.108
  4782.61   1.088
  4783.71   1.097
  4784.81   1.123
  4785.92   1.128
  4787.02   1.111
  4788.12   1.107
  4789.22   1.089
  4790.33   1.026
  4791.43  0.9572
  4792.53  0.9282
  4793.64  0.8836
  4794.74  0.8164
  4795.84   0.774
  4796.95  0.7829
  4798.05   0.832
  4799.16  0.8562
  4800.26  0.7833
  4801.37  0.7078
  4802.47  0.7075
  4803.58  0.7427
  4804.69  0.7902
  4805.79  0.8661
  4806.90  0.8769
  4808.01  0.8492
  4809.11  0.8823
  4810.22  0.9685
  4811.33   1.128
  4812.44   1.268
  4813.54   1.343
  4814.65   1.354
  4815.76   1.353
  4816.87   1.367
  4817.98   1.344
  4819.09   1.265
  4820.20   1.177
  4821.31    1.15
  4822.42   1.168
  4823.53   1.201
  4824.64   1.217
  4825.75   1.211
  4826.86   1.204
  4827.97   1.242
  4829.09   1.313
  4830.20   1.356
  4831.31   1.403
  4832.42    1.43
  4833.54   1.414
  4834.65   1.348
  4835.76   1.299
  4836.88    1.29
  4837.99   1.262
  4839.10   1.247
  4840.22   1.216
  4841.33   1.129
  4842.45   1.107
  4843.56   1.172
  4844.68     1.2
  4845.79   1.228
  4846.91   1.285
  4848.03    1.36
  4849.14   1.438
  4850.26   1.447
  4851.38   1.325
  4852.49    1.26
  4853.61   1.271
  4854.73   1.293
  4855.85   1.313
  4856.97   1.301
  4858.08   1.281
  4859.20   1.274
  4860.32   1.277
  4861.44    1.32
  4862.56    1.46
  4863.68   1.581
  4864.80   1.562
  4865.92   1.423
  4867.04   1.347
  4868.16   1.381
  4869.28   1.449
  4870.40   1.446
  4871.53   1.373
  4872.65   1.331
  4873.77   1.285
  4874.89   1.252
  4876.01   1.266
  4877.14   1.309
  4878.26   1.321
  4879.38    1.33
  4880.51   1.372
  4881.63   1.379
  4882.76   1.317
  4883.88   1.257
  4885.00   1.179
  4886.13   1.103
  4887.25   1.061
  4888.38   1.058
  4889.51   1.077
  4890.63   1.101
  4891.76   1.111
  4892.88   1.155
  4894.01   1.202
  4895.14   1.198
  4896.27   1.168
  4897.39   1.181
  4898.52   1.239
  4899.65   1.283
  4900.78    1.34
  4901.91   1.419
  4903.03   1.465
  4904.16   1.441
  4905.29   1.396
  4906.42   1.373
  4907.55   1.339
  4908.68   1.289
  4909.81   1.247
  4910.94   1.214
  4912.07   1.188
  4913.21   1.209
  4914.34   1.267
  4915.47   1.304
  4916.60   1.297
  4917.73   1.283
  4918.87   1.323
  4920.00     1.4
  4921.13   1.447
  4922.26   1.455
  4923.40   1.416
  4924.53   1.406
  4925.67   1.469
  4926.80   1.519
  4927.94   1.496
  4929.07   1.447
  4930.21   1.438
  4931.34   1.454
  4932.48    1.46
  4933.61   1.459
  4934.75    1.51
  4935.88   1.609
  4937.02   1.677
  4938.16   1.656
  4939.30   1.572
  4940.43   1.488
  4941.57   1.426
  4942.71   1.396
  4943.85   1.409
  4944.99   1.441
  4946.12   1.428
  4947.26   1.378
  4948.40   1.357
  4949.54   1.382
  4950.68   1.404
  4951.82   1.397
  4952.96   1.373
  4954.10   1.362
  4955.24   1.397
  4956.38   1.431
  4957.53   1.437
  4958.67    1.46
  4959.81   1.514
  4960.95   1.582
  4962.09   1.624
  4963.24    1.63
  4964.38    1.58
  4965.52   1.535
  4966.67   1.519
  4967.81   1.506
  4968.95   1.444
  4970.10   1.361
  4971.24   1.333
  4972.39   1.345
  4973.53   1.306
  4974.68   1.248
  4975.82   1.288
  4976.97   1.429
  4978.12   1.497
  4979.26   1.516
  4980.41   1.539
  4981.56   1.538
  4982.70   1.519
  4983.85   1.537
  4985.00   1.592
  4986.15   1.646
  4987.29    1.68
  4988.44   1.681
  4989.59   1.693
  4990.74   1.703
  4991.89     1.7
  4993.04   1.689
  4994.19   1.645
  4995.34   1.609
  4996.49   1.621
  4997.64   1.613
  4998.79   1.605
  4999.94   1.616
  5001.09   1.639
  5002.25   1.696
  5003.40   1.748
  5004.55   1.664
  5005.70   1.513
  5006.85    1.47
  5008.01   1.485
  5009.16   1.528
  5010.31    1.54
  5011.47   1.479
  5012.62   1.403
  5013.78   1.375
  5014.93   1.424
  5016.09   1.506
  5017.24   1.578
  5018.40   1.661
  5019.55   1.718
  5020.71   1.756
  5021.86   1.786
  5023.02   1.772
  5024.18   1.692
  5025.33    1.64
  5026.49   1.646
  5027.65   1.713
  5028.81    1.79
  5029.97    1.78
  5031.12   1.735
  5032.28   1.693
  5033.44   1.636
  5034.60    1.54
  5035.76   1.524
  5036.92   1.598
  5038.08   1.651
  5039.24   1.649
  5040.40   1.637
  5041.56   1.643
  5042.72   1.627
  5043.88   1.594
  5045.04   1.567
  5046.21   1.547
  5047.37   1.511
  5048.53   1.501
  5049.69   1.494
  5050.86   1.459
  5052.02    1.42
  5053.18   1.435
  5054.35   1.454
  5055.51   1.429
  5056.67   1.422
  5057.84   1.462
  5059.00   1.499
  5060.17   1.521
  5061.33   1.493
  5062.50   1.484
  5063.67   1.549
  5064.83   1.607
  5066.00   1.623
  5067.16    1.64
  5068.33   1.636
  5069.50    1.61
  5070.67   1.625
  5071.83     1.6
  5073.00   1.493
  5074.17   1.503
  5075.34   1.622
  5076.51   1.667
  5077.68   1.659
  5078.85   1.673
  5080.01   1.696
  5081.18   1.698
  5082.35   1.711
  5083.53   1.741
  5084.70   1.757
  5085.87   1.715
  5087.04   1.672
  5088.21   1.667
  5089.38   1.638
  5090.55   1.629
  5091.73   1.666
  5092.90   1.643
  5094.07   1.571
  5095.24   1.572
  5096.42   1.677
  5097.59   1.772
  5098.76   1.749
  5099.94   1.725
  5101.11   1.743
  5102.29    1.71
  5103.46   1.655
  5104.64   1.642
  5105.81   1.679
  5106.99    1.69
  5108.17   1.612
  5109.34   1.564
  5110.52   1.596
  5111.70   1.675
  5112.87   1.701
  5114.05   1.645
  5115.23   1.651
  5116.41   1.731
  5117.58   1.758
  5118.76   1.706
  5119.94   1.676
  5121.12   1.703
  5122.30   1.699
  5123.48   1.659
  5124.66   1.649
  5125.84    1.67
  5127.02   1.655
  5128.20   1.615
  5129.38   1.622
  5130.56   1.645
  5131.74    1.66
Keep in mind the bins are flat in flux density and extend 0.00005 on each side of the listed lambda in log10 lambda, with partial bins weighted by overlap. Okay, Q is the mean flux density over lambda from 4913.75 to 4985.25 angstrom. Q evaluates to 1.45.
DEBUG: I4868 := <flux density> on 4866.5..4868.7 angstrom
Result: 1.36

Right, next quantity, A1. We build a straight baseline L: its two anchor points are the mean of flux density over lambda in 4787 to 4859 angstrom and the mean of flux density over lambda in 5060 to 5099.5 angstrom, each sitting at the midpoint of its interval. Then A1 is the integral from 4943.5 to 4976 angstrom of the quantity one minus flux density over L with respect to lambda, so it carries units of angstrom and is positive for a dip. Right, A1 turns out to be -0.6 angstrom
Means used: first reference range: 1.14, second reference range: 1.64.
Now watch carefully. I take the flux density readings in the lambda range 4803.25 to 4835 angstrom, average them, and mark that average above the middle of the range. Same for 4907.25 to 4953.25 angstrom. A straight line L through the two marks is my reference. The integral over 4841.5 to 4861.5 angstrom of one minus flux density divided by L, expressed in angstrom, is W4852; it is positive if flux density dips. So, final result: -0.54 angstrom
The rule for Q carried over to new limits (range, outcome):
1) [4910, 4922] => 1.3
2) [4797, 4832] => 1.09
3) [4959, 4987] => 1.49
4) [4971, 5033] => 1.59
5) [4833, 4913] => 1.29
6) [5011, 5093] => 1.6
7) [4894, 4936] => 1.36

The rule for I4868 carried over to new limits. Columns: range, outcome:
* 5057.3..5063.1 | 1.49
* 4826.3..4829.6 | 1.25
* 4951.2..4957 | 1.39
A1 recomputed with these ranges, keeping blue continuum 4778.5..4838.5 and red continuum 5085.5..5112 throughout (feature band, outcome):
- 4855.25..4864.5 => -1.2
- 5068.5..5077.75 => 0.1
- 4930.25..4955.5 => -1.8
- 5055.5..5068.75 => 0.5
